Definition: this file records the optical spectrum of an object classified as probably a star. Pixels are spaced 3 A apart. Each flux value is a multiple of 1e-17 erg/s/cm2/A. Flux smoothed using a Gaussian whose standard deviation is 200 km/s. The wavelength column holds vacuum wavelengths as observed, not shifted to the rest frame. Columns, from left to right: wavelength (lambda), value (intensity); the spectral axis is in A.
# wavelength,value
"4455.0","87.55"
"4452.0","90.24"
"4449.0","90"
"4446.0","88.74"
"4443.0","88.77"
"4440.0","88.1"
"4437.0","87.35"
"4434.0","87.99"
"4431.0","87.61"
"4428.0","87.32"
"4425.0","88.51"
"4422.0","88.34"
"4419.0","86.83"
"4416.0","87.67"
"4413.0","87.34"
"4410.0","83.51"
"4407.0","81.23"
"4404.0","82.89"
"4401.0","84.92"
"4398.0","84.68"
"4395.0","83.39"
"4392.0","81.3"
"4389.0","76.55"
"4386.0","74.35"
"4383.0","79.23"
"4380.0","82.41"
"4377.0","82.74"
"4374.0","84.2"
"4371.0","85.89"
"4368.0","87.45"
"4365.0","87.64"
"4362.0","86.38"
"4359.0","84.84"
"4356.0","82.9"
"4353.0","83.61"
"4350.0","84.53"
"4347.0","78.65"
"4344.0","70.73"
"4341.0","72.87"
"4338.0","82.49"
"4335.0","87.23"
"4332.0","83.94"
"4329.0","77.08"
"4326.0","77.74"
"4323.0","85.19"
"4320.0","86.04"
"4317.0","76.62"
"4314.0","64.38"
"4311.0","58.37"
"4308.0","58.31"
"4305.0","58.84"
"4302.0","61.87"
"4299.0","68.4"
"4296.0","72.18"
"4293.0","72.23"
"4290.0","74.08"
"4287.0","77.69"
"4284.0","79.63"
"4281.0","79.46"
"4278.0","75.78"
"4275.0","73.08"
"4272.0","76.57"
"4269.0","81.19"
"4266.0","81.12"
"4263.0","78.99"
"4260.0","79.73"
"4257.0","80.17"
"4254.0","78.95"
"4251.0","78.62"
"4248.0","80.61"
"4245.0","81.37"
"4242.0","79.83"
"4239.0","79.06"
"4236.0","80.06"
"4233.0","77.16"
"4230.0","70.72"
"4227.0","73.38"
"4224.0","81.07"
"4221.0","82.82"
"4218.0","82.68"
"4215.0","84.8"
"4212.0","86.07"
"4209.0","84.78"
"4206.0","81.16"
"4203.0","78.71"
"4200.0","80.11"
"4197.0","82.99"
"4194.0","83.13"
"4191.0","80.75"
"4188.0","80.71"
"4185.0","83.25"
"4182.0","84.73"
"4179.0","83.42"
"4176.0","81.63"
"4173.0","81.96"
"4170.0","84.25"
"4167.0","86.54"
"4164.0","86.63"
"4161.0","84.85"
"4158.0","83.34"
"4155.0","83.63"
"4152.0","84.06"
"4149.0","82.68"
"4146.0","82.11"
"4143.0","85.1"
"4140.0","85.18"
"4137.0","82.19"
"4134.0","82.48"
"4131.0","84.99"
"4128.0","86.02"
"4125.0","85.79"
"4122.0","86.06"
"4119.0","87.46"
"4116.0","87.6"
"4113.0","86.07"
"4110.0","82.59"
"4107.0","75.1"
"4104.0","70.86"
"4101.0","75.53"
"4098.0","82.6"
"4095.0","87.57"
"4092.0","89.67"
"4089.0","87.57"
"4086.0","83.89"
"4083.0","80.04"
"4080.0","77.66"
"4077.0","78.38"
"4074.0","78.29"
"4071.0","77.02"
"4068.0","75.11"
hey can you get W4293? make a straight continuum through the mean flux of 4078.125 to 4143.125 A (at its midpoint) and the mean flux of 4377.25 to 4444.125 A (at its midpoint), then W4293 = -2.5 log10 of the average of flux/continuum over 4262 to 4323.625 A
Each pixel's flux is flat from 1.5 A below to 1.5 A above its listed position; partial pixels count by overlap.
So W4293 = 0.15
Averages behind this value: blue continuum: 83.2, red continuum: 84.5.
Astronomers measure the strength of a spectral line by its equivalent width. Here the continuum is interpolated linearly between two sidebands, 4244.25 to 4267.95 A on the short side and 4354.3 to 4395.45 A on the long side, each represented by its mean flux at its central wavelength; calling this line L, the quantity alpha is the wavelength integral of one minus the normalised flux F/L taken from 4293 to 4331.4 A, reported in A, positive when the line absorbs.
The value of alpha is 5.0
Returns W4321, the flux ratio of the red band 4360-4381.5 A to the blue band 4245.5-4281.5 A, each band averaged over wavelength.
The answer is 1.1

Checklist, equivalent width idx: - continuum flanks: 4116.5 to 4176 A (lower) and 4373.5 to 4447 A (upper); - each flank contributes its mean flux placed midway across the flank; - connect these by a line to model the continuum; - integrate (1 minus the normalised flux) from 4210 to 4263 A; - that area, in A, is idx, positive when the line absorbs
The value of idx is 2.9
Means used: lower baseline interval 84.5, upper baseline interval 84.6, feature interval 79.9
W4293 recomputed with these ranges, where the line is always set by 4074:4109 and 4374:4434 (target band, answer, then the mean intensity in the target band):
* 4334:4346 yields 0.07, 78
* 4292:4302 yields 0.19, 69.5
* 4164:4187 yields -0.03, 83.8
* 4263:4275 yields 0.05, 78.7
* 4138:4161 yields -0.03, 83.8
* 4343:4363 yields 0.02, 81.8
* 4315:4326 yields 0.03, 81.1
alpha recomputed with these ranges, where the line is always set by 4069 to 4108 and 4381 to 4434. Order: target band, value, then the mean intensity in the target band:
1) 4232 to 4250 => 0.51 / 79.7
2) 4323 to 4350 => 1.18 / 79.5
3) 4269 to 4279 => 0.78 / 76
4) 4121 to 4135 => -0.75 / 85.1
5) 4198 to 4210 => 0.08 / 81.1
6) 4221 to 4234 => 0.88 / 76.4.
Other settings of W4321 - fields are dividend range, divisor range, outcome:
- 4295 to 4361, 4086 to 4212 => 0.90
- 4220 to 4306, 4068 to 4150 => 0.93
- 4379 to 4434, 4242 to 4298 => 1.08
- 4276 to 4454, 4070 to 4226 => 0.97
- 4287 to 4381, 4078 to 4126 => 0.93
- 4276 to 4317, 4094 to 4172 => 0.83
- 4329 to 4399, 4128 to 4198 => 0.98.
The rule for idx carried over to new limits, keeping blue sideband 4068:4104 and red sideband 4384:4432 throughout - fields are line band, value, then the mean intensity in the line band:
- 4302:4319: 3.9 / 63.8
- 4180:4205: 0.0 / 81.8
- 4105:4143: -1.3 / 84.1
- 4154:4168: -0.6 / 85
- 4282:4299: 1.7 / 74.7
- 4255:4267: 0.4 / 79.9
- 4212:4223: -0.2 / 83.7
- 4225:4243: 1.2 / 76.7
